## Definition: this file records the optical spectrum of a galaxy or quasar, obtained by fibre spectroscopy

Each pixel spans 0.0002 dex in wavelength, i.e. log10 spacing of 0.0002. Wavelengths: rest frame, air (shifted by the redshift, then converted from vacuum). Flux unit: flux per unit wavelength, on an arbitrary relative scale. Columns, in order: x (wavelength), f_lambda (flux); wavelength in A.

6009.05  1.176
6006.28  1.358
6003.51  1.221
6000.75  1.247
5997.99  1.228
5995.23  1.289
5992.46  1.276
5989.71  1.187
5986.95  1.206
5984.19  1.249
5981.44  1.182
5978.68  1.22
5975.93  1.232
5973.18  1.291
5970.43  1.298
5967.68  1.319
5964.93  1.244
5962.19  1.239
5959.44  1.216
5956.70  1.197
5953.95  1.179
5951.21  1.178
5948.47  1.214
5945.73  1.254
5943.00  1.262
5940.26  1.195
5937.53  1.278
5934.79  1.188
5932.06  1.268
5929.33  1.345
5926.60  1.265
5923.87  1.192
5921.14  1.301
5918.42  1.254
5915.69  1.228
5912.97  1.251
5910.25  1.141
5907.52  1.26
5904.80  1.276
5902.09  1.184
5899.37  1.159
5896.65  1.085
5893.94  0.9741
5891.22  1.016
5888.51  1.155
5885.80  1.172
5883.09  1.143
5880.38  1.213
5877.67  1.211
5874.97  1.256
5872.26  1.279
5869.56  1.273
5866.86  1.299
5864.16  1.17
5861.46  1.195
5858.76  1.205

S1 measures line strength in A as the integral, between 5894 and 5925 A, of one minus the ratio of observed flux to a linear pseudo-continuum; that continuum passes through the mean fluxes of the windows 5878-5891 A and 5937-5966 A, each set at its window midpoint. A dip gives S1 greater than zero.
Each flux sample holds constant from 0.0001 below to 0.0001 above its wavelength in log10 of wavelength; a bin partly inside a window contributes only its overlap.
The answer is -0.49 A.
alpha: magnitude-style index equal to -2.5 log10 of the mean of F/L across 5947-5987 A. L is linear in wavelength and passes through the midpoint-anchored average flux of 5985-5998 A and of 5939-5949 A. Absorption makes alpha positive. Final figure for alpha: 0.00 mag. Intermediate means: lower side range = 1.23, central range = 1.23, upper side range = 1.24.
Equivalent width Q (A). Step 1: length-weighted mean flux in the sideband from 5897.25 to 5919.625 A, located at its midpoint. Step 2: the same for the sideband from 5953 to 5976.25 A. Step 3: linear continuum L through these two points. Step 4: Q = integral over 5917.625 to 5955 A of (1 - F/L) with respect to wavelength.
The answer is -0.3 A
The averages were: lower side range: 1.21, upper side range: 1.25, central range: 1.24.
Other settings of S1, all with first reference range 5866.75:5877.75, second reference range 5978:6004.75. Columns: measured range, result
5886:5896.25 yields 1.6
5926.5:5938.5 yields -0.2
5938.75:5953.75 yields 0.3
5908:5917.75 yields 0.3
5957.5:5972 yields -0.3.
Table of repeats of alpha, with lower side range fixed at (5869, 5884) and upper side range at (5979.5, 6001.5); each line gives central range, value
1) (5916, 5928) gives -0.02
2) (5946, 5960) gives 0.03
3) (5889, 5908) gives 0.09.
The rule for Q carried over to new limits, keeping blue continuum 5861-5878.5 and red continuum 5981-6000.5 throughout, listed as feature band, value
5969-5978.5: -0.2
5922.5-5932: -0.2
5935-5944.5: 0.0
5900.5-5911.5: 0.2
